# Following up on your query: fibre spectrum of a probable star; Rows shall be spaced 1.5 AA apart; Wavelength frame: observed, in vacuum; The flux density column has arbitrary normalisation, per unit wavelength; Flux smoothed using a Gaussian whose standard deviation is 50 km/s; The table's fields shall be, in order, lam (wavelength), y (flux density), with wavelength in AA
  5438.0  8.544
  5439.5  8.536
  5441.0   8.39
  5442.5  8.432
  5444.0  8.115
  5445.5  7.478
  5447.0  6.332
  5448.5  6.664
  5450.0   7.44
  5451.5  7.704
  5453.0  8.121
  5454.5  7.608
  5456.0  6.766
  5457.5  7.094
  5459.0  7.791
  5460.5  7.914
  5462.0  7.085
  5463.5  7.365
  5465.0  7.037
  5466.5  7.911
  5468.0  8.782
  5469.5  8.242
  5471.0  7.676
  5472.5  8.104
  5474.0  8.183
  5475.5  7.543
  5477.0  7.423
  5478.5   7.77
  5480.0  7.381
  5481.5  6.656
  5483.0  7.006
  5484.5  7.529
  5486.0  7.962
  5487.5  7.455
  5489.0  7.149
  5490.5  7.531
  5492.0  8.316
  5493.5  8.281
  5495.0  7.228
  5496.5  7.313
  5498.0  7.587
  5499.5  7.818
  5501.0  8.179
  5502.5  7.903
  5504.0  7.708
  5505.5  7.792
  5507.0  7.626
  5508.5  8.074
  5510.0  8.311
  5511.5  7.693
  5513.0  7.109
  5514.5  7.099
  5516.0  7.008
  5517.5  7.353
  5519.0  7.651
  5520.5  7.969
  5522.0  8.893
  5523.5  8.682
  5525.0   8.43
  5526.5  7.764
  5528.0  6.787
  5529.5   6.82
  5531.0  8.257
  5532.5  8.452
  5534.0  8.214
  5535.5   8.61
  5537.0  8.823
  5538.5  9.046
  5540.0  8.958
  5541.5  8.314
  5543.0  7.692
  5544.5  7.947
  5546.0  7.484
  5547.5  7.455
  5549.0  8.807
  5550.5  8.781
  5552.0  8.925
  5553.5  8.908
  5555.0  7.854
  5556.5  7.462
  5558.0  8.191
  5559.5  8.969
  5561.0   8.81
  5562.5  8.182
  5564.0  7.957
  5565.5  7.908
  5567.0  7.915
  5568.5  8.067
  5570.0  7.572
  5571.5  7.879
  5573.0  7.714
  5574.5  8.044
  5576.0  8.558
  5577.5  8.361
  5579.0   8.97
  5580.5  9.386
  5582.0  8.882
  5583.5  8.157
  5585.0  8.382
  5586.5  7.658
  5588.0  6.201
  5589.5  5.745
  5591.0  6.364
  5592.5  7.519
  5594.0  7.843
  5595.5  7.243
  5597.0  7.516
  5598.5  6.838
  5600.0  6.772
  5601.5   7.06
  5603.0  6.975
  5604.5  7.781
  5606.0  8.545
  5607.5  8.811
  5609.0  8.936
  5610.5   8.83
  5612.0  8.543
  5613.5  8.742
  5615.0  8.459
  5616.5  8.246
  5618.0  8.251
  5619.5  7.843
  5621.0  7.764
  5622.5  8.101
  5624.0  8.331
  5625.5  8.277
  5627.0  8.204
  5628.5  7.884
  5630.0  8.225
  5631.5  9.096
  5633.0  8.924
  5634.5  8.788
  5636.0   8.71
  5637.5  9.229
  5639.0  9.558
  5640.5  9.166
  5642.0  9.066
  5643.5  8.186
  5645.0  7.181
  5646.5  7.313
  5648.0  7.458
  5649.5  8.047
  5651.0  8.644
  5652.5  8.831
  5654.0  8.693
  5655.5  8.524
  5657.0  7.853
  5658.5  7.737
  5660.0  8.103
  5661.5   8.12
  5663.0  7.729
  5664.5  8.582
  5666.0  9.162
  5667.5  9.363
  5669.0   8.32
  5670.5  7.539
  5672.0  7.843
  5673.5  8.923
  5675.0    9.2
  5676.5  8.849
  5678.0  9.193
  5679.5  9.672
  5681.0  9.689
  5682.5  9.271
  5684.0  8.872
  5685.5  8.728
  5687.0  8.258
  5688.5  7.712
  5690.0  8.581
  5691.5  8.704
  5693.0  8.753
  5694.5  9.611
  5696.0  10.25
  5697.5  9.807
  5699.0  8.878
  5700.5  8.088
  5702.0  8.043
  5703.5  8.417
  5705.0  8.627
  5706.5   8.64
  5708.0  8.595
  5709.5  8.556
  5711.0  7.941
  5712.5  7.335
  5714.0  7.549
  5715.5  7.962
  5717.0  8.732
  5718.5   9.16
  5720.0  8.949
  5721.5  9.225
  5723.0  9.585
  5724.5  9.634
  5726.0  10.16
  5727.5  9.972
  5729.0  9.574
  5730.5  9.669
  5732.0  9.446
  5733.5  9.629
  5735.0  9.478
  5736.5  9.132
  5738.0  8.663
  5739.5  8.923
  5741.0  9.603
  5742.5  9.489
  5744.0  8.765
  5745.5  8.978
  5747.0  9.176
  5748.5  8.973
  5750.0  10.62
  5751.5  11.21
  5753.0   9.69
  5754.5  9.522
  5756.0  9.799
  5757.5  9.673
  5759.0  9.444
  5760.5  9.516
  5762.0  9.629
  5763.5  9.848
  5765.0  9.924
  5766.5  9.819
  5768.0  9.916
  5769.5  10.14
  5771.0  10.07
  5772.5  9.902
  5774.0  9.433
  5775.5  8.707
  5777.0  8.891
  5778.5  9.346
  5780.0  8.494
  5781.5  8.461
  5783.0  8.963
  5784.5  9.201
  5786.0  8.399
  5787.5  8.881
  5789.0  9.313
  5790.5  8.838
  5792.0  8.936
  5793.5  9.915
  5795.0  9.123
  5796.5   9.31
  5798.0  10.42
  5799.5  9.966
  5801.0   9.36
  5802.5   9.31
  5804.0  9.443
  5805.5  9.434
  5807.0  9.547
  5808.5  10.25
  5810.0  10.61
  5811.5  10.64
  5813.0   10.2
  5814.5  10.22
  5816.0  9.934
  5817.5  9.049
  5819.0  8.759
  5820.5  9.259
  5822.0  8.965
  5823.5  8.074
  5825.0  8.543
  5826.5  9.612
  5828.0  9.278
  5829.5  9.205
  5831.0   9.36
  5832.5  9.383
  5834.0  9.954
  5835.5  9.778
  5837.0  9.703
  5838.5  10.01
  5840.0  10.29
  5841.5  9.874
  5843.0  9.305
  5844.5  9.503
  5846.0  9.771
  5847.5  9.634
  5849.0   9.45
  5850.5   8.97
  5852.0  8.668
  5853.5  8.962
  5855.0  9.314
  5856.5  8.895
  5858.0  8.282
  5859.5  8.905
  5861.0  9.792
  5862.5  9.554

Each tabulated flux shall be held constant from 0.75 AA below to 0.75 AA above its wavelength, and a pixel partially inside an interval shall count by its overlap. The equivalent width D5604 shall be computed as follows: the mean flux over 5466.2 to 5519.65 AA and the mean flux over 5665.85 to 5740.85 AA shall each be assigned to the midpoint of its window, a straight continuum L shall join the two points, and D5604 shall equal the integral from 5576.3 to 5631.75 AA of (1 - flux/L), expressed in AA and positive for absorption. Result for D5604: 2.41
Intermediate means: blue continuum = 7.67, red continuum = 8.9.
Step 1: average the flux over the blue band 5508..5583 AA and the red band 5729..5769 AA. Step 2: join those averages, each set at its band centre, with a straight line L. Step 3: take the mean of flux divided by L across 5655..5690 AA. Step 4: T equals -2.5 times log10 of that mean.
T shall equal 0.06 mag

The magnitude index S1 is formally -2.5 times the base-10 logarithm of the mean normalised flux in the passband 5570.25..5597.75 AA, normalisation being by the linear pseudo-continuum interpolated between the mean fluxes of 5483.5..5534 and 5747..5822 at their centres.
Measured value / 0.06 mag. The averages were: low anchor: 7.75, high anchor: 9.55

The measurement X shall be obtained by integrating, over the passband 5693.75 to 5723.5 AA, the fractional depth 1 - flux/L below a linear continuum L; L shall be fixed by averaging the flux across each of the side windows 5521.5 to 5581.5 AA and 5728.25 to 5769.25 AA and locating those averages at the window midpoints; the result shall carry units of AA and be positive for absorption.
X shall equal 1.9 AA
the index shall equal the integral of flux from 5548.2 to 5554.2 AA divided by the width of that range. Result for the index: 8.84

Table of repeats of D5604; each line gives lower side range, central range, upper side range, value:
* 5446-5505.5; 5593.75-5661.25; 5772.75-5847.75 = 1.7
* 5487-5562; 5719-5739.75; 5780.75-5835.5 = -1.0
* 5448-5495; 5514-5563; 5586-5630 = -2.9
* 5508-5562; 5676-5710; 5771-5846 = 0.0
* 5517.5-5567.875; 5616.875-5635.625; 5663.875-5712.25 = 0.5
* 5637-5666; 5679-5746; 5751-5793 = -0.6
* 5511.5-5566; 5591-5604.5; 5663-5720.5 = 1.8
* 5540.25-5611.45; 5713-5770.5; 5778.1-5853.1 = -3.0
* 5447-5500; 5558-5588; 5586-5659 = -1.3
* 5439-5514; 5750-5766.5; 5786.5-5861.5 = -1.4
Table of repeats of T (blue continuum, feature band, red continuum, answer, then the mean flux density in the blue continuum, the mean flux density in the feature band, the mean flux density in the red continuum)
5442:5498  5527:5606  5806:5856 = 0.02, 7.57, 7.95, 9.51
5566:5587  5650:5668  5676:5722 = 0.02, 8.26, 8.43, 8.73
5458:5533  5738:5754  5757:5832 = -0.04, 7.71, 9.5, 9.43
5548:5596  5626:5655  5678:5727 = 0.00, 8.04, 8.48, 8.82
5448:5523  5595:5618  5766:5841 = 0.05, 7.64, 7.97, 9.45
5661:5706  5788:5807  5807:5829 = 0.00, 8.76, 9.44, 9.53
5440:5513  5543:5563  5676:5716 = -0.03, 7.65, 8.27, 8.69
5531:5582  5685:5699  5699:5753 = 0.00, 8.32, 8.93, 9.05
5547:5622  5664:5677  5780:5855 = -0.01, 8.01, 8.64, 9.42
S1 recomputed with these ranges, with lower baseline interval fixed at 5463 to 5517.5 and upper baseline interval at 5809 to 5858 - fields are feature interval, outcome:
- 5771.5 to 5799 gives 0.006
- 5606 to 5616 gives -0.052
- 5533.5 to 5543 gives -0.090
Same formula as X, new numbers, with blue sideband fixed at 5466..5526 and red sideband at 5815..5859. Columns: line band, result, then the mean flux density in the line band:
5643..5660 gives 0.85 AA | 8.04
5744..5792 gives -2.33 AA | 9.43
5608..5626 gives -0.13 AA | 8.37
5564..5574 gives 0.29 AA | 7.86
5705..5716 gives 0.77 AA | 8.12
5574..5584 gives -0.63 AA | 8.65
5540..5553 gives -0.40 AA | 8.23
